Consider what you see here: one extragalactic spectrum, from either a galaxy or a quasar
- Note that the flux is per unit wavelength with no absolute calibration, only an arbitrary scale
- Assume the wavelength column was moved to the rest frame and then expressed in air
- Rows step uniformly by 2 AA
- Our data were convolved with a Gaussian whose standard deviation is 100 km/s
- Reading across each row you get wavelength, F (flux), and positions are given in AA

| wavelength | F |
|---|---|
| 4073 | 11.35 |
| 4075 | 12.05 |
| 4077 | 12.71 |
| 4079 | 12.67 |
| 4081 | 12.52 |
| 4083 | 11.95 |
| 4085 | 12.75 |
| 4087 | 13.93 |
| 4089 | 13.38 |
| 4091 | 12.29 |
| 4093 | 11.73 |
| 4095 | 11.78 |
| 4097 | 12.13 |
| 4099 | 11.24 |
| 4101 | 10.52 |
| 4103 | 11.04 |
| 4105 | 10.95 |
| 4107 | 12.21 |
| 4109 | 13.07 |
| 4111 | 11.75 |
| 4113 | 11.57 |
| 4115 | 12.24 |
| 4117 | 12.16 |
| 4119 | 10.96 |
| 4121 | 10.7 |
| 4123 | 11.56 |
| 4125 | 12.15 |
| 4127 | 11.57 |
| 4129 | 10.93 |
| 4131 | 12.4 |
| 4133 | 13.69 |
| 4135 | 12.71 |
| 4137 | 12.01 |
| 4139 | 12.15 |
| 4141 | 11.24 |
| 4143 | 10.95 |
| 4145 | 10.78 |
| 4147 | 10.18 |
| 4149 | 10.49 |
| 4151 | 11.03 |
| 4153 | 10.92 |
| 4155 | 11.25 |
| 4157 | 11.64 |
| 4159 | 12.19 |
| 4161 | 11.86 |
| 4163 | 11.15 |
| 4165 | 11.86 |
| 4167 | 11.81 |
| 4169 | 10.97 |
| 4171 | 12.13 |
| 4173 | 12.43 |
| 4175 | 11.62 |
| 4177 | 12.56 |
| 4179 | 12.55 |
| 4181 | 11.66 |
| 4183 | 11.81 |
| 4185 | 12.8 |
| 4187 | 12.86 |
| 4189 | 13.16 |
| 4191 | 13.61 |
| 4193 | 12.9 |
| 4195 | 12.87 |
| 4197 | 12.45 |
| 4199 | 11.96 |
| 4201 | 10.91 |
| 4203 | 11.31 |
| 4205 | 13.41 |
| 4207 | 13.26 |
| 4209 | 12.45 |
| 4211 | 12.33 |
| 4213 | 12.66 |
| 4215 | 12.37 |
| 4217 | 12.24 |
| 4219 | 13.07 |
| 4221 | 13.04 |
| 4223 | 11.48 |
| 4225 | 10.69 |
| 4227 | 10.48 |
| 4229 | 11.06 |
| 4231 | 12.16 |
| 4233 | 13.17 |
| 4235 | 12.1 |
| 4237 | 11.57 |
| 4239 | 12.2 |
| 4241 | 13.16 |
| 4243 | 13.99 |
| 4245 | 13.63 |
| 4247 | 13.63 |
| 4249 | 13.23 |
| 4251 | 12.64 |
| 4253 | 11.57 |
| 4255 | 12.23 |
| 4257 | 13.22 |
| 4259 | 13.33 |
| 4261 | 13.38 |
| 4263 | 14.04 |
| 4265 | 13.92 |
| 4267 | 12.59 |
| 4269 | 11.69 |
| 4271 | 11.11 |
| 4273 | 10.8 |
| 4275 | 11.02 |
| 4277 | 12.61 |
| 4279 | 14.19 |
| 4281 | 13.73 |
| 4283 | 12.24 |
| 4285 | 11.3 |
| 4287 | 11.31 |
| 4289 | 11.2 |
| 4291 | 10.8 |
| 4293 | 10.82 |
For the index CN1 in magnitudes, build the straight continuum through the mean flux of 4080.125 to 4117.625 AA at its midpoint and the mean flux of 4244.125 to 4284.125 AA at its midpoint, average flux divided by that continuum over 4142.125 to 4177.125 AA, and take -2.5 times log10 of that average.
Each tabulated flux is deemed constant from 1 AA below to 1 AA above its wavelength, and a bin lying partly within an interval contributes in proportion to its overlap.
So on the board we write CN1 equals 0.08 mag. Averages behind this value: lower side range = 12.1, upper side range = 12.7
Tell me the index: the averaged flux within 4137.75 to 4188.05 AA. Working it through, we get 11.6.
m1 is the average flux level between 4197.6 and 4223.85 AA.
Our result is 12.4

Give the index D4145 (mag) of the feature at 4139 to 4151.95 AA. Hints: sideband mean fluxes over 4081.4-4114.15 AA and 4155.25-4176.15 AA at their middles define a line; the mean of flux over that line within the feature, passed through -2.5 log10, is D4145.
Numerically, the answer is 0.09 mag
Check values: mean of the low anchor 12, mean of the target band 10.9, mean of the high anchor 11.8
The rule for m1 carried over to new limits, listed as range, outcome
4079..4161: 11.8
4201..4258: 12.4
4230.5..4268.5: 12.9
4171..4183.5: 12.1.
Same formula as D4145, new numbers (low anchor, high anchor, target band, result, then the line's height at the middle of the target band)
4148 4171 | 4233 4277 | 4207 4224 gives -0.033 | 12.1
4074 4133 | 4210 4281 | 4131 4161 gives 0.053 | 12.1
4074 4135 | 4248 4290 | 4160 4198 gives -0.004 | 12.2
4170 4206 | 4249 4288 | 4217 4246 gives 0.015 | 12.4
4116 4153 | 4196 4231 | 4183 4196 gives -0.091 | 11.9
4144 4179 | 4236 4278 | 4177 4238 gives -0.022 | 12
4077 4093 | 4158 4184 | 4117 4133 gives 0.062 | 12.3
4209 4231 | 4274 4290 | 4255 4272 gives -0.064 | 12.1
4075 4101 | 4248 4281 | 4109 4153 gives 0.073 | 12.4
